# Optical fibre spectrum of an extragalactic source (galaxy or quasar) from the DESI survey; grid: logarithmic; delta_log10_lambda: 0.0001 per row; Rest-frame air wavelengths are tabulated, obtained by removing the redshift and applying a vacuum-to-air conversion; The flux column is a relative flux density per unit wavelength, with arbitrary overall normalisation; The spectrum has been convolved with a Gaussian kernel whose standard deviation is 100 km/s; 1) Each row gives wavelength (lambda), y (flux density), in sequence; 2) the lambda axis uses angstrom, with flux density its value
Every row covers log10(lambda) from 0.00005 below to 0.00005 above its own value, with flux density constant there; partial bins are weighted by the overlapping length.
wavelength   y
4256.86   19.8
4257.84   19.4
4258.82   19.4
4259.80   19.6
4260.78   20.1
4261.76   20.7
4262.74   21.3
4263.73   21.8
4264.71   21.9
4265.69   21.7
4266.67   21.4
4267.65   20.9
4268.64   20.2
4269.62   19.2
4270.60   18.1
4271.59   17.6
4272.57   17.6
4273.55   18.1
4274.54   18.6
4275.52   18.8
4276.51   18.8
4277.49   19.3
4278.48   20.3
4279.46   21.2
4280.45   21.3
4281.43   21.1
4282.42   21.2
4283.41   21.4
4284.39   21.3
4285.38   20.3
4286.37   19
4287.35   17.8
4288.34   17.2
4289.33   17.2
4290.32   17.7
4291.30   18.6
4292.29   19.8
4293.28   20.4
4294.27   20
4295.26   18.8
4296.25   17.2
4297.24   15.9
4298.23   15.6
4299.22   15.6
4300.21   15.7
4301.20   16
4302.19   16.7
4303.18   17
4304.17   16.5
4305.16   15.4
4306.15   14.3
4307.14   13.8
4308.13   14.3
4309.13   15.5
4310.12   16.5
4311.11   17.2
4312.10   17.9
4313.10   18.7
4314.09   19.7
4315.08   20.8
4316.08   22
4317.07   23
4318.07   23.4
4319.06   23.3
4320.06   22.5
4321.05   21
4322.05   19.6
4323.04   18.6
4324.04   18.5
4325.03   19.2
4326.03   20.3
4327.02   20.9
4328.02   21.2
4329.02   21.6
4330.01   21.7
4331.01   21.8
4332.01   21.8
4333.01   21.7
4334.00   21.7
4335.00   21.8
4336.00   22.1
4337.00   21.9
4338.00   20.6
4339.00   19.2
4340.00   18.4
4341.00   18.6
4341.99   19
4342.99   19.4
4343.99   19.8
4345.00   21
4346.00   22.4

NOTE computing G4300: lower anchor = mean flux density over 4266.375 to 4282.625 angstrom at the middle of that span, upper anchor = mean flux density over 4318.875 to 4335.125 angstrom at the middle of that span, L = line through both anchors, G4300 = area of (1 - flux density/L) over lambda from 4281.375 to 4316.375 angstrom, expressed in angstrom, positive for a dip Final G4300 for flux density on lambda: 4.1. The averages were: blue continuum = 19.6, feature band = 17.8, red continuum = 21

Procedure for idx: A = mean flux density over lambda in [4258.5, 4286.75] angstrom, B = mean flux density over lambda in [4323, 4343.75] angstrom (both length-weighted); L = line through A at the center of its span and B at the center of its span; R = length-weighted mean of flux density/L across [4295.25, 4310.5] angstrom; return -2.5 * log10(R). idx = 0.270 mag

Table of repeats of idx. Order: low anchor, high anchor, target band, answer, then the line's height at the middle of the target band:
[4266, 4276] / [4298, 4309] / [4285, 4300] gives -0.078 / 16.7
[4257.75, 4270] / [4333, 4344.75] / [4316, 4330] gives -0.037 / 20.4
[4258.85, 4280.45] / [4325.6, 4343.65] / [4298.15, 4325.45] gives 0.128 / 20.5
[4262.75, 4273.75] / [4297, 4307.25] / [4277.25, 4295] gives -0.114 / 17.7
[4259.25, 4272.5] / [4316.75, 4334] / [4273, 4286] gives 0.020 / 20.5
